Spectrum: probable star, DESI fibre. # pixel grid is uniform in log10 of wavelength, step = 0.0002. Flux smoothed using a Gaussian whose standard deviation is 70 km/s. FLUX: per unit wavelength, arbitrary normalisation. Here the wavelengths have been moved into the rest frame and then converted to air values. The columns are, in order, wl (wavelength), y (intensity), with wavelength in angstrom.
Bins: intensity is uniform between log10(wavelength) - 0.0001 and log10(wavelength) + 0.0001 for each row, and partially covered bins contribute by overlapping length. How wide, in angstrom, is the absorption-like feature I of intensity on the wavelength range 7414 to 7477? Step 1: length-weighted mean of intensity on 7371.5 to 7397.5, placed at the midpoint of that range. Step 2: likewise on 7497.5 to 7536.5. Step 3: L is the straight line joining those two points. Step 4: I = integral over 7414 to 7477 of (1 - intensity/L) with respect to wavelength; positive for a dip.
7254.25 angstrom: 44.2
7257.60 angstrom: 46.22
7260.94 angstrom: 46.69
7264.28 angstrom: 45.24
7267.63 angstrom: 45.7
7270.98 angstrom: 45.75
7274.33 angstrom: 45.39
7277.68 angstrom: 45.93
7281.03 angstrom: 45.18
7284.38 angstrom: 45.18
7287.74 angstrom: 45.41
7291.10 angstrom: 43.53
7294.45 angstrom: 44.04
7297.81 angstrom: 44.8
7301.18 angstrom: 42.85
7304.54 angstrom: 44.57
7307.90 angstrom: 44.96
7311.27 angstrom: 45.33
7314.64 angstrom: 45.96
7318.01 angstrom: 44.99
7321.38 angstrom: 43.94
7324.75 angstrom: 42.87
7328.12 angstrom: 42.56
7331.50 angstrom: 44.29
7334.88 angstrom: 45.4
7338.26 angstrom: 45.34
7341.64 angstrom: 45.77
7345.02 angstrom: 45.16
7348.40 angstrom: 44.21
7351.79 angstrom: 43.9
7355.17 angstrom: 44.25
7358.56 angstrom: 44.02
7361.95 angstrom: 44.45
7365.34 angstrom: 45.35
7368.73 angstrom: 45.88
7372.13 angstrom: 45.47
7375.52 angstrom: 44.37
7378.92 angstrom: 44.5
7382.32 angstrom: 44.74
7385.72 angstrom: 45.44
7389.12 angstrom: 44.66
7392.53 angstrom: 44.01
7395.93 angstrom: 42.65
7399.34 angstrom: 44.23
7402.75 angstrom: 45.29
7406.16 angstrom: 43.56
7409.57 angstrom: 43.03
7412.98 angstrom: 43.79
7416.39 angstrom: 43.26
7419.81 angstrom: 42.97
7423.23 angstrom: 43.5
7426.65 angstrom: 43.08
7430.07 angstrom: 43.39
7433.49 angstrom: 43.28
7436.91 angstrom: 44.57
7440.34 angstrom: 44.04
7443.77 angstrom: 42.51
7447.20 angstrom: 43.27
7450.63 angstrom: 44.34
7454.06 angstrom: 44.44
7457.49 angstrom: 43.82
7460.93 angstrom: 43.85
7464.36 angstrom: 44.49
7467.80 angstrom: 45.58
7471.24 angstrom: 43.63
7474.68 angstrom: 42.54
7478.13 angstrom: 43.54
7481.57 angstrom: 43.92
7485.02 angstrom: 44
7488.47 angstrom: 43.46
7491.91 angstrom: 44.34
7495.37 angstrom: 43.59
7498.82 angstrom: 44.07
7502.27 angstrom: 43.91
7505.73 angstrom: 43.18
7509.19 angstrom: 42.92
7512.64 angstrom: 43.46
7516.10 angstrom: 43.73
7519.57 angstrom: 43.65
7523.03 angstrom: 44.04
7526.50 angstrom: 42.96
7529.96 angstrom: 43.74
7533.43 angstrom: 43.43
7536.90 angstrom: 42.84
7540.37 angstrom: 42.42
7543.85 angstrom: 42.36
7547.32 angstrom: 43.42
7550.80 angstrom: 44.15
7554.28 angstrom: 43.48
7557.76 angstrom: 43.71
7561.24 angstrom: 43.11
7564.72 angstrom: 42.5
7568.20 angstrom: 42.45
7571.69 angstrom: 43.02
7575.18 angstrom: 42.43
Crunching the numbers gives 0.5 angstrom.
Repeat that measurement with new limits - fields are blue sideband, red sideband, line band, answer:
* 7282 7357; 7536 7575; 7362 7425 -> -0.30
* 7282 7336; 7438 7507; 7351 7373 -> -0.27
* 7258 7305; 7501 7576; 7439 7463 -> 0.05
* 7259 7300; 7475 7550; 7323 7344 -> 0.19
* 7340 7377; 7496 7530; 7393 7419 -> 0.44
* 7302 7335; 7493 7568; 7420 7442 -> 0.13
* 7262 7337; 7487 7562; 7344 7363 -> 0.06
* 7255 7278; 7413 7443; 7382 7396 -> -0.13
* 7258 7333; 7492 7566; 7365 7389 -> -0.41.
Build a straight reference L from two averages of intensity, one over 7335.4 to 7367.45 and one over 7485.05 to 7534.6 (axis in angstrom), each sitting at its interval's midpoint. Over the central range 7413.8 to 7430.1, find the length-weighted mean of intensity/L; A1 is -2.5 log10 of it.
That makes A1 0.02 mag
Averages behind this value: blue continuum 44.8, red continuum 43.6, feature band 43.3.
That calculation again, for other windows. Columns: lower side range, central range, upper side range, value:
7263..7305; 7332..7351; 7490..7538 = -0.01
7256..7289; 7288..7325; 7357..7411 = 0.02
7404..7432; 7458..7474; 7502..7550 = -0.02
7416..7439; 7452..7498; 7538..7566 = -0.02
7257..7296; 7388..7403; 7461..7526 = 0.01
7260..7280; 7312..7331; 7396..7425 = 0.02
